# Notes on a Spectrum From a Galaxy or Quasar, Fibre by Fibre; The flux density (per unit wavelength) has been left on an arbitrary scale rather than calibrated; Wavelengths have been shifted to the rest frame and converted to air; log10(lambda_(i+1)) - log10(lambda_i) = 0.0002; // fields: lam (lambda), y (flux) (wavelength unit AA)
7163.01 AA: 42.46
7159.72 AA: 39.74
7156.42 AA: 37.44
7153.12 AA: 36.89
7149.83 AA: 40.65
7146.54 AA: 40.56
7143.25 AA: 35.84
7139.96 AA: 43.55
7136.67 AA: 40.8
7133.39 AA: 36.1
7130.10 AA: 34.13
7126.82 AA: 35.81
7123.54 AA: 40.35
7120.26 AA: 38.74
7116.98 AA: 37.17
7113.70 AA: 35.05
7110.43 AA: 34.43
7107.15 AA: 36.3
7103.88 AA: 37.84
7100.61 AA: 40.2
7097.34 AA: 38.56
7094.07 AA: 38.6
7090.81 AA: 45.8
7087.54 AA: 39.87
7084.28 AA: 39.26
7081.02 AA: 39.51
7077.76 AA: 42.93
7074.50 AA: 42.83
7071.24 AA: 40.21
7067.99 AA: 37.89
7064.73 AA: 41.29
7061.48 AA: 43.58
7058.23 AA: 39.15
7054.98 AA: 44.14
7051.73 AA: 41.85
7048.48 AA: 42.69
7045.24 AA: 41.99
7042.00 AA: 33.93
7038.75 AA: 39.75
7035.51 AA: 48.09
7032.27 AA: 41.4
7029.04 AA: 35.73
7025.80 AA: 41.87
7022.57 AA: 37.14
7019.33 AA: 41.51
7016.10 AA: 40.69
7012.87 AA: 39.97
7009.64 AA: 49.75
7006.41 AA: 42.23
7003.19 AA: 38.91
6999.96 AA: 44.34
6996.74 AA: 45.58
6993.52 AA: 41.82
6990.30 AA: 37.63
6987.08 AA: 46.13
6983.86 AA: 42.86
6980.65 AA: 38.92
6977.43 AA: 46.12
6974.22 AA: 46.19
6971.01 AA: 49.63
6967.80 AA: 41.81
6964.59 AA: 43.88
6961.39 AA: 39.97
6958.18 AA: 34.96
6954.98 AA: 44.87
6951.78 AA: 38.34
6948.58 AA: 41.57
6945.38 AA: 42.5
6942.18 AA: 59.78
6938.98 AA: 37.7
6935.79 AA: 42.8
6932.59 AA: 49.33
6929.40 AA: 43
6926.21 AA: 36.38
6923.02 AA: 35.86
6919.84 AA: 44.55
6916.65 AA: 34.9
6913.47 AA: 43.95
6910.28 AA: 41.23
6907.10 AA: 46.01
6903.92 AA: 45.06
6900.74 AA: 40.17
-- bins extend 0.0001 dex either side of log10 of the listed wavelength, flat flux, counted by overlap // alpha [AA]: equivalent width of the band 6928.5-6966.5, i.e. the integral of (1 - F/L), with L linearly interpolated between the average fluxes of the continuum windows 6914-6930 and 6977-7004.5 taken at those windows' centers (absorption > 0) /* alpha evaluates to -2.8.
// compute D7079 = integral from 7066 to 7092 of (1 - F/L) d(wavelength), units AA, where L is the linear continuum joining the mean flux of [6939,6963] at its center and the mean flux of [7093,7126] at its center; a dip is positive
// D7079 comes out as -1.6 AA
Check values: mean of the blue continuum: 42.8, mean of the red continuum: 37.7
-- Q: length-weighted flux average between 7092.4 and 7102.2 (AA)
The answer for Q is 39.2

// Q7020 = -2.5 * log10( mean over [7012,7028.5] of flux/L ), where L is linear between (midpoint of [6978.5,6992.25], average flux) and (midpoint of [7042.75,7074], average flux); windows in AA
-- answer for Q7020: 0.04 mag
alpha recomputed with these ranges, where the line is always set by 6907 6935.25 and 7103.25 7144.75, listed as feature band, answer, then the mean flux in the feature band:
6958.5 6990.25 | -2.2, 43.3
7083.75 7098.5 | -1.0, 40.6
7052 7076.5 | -1.7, 41.3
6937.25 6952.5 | -1.2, 44.3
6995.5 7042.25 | -2.4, 41.6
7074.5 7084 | -0.7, 41.2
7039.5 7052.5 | -0.3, 40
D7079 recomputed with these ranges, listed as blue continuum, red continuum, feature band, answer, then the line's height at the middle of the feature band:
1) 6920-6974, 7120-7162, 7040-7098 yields -1.0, 40.1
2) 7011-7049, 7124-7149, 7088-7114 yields 0.3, 39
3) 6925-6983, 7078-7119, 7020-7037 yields 0.0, 40.9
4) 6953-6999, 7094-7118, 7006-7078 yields -2.4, 40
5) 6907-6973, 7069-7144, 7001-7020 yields -0.6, 41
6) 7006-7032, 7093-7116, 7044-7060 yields -1.0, 39.6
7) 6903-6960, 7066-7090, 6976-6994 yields -0.2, 41.7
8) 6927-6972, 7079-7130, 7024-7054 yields -0.3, 40.5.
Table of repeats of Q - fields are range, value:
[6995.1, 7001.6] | 44.9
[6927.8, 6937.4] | 45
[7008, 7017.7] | 43.5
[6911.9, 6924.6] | 39.8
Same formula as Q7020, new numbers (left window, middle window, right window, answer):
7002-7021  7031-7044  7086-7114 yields 0.01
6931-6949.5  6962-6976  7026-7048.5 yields -0.02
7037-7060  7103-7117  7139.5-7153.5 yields 0.11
